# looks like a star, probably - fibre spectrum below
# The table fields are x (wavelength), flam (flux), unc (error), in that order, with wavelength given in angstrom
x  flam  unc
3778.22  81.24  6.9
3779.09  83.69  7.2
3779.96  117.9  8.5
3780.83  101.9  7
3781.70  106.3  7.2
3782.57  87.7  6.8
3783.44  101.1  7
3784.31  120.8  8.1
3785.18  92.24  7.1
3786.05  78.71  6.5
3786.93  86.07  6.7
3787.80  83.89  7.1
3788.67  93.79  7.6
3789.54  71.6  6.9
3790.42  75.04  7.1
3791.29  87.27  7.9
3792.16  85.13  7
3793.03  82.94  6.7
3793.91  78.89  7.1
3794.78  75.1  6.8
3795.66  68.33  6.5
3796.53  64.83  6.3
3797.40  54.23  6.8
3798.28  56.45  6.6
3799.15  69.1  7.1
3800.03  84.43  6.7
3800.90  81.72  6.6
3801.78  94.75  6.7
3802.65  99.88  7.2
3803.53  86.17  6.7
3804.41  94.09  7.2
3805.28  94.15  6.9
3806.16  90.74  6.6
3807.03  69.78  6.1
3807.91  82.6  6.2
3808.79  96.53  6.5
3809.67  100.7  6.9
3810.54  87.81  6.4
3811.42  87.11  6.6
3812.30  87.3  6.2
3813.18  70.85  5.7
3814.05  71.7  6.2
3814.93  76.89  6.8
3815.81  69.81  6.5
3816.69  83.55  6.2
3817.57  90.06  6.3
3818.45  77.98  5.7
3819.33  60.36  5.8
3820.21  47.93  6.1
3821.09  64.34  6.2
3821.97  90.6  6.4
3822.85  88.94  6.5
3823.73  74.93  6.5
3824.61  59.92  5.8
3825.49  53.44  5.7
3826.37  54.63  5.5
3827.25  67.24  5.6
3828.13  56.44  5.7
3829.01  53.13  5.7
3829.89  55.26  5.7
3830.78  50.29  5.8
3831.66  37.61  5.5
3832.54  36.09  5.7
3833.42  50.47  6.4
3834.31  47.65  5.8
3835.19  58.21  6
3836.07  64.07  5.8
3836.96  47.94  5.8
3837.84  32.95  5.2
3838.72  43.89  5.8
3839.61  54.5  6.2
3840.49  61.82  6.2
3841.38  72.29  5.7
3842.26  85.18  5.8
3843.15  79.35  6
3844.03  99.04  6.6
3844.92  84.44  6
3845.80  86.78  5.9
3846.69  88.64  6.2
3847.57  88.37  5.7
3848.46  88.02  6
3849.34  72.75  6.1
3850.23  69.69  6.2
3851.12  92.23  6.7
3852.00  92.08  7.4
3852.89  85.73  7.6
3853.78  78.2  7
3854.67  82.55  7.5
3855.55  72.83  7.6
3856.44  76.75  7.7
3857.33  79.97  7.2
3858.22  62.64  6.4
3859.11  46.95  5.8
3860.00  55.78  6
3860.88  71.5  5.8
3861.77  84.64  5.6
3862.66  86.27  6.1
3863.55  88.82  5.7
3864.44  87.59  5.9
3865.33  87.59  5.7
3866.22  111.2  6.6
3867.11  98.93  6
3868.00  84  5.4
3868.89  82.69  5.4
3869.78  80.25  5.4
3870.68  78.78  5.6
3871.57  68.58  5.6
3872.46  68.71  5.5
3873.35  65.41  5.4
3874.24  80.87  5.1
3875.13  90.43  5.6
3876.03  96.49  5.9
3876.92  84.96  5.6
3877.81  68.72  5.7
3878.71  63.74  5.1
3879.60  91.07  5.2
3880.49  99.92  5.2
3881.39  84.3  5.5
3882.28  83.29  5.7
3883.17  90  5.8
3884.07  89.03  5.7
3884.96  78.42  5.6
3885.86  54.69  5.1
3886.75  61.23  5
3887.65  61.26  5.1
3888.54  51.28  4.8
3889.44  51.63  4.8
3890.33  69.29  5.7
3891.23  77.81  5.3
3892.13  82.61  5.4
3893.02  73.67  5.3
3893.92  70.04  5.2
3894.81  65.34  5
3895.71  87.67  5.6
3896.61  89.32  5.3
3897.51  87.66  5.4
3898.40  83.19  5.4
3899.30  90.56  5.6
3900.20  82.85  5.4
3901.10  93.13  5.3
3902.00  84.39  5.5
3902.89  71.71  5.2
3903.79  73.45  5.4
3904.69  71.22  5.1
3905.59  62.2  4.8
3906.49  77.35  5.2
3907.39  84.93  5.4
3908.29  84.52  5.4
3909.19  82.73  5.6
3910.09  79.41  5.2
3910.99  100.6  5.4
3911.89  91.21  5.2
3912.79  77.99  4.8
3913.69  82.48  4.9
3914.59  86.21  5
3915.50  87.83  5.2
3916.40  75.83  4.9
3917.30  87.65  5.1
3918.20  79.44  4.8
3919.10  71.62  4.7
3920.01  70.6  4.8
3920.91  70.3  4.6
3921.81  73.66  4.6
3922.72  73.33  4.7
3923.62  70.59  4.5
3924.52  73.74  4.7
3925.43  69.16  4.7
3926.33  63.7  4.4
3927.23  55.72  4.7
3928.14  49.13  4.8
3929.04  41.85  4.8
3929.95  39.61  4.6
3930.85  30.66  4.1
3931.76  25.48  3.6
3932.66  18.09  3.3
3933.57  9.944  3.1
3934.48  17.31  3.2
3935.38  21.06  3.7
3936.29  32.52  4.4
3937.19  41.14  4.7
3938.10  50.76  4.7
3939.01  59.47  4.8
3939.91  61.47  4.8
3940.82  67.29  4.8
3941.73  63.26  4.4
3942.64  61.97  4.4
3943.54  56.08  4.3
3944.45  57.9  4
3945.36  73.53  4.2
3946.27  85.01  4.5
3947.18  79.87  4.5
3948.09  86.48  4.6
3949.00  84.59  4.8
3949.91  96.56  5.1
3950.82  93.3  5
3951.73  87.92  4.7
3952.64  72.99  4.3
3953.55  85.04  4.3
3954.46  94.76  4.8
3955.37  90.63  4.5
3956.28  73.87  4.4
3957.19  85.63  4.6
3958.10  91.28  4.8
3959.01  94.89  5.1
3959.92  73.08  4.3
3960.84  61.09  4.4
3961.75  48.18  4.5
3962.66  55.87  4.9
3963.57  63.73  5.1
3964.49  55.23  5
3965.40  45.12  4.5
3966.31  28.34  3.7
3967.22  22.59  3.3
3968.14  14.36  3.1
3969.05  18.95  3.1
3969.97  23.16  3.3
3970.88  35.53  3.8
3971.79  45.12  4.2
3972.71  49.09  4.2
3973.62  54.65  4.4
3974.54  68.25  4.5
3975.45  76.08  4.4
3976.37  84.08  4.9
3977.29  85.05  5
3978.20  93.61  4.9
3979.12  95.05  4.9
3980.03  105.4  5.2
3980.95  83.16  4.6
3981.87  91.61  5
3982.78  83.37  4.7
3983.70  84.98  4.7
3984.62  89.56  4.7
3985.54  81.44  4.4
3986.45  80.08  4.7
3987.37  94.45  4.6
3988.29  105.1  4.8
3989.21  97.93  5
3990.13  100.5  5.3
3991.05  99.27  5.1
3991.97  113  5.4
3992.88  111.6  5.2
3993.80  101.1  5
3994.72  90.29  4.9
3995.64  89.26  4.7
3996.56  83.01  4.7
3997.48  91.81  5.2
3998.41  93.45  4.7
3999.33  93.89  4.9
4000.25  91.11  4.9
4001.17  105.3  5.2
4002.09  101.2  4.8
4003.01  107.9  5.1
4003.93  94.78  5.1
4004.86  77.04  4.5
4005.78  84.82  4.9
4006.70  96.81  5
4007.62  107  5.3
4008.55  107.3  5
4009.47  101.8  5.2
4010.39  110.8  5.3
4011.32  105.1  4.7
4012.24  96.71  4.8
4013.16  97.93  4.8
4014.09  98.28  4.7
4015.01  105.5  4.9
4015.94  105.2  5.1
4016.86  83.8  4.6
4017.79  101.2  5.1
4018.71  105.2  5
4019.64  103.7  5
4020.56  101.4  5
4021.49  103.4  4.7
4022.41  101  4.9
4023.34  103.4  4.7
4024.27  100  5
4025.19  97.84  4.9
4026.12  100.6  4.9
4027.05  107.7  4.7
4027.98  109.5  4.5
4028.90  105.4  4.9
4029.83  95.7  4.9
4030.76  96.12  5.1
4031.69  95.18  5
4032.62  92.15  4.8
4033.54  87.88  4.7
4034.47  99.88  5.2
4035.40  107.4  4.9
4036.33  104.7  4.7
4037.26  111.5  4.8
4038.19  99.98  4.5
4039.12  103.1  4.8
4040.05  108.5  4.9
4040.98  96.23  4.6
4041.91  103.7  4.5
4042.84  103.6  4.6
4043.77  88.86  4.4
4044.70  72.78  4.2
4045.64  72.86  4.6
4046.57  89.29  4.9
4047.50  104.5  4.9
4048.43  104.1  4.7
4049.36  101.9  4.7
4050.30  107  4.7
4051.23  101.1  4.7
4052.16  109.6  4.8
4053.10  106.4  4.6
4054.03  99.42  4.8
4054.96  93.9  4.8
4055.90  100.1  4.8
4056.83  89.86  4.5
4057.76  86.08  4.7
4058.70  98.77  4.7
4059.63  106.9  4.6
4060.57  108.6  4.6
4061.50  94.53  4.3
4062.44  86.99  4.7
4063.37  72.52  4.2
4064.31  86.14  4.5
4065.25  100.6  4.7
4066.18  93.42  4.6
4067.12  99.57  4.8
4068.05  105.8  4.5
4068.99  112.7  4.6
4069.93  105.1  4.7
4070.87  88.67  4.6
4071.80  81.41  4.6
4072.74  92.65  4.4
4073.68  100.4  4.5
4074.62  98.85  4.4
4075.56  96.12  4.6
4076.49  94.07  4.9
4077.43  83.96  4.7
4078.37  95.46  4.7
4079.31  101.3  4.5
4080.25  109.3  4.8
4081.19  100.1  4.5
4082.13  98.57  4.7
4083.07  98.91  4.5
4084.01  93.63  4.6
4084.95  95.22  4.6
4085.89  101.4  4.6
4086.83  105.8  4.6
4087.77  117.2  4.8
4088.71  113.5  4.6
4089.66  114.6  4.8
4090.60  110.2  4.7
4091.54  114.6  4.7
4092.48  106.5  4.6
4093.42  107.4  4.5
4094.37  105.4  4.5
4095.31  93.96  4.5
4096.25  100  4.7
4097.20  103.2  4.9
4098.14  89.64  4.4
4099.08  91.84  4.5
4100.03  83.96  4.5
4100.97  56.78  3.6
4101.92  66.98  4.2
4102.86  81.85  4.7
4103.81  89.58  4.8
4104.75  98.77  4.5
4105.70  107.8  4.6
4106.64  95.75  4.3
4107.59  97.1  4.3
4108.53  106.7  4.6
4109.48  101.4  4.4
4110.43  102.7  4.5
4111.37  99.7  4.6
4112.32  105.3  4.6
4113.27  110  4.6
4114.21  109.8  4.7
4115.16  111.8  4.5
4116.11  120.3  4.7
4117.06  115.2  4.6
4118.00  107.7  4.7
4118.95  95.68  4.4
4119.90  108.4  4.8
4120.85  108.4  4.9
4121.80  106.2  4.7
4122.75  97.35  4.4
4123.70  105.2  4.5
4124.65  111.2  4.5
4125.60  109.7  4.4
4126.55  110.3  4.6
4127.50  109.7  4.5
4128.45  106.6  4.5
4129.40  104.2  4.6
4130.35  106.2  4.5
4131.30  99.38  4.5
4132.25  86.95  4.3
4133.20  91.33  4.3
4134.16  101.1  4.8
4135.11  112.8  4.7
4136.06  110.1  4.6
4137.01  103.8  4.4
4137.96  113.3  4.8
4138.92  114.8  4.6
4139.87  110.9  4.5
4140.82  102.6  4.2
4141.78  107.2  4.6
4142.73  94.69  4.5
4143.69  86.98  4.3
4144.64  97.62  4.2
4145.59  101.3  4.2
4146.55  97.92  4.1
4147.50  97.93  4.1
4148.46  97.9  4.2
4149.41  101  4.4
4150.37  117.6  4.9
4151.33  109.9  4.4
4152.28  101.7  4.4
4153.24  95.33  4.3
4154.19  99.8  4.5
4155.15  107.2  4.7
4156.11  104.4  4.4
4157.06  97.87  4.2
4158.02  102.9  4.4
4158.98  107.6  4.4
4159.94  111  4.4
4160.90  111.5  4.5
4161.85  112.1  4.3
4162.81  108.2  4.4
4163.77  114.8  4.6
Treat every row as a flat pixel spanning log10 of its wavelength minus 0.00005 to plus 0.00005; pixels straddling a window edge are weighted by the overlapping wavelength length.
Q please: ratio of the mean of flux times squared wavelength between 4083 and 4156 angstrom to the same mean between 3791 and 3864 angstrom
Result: 1.62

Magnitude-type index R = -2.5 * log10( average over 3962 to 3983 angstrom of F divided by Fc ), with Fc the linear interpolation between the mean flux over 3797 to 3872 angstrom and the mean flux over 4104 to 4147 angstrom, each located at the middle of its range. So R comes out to 0.434 mag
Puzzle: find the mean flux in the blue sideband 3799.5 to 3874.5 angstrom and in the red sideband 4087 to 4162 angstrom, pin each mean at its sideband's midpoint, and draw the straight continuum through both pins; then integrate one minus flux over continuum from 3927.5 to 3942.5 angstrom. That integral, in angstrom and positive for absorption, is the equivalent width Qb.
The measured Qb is 7.9 angstrom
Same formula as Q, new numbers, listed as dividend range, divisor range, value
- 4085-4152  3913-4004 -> 1.55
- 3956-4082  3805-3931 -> 1.31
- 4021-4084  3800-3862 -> 1.51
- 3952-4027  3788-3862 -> 1.26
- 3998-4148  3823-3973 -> 1.58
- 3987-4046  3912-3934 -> 1.66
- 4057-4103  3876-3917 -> 1.35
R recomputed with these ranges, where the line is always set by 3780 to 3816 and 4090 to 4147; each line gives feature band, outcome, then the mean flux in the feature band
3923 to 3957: 0.452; 60.9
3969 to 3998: 0.151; 82.3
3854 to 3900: 0.140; 78.1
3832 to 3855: 0.226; 70.7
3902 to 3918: 0.120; 81.1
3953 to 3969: 0.431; 62.7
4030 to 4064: 0.007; 97.3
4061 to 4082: 0.042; 95.5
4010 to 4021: -0.054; 101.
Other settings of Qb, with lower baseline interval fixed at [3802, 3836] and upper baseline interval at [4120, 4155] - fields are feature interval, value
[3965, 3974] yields 5.5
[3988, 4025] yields -3.5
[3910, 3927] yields 0.8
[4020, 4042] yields -2.0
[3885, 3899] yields 1.3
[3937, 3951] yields 2.4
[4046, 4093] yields -1.3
